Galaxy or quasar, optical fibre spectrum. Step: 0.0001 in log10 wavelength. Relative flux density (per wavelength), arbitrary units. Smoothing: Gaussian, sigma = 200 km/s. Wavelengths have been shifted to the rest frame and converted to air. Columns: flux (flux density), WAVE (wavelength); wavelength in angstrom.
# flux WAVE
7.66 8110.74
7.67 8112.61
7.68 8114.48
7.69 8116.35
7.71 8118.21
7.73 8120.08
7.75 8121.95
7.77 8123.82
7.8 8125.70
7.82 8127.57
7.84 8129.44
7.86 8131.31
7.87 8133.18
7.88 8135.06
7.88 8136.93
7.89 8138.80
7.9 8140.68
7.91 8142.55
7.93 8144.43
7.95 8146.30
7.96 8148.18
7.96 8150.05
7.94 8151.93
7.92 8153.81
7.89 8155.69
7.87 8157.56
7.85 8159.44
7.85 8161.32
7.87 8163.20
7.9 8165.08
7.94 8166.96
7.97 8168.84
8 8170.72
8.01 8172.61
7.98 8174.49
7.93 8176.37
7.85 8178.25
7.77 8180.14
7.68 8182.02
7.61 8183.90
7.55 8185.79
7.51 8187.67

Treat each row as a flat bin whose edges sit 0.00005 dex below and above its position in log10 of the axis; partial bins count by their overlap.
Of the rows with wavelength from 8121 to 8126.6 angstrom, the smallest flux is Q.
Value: 7.75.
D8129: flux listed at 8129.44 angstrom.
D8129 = 7.84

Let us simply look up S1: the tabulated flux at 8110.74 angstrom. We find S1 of 7.66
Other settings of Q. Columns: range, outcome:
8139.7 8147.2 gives 7.9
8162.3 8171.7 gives 7.87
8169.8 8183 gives 7.68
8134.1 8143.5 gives 7.88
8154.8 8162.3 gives 7.85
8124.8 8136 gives 7.8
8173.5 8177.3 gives 7.93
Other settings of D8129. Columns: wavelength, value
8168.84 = 7.97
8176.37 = 7.93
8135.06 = 7.88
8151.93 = 7.94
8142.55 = 7.91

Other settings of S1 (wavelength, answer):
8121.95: 7.75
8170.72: 8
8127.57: 7.82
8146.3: 7.95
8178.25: 7.85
